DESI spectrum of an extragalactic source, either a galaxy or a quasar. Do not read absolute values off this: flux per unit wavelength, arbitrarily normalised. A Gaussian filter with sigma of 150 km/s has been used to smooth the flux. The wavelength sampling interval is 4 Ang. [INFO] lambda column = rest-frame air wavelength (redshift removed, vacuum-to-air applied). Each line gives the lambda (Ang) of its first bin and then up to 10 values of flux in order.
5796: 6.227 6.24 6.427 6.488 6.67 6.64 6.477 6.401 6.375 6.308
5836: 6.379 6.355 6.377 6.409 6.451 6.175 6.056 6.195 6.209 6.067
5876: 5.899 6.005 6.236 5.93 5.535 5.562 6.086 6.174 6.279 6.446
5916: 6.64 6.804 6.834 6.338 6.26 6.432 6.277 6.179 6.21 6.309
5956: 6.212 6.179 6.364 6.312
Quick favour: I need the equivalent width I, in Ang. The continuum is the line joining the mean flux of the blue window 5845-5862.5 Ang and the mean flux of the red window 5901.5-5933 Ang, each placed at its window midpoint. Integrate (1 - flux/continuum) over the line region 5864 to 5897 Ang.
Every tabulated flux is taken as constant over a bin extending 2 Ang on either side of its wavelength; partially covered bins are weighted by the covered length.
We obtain 2.1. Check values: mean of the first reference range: 6.28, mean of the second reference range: 6.47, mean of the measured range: 5.96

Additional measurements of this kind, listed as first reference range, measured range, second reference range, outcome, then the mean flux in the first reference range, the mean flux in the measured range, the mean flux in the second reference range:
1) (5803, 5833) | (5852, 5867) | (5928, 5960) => 0.52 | 6.48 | 6.19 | 6.27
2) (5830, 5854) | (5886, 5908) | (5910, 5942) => 1.93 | 6.38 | 5.9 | 6.5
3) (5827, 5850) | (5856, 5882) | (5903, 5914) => 1.08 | 6.37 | 6.08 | 6.31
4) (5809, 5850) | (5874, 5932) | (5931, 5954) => 1.23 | 6.44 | 6.2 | 6.28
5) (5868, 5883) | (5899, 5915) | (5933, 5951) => -0.34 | 6.04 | 6.28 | 6.28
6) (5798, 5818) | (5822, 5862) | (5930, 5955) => 0.68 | 6.49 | 6.33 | 6.28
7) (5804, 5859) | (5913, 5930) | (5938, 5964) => -0.97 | 6.42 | 6.64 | 6.24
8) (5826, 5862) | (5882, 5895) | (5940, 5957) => 0.85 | 6.32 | 5.87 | 6.23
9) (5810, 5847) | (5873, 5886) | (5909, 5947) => 0.81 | 6.44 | 6.05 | 6.46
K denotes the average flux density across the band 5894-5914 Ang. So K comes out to 6.11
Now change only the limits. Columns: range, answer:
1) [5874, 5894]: 5.92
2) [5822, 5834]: 6.36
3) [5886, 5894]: 5.73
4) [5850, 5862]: 6.23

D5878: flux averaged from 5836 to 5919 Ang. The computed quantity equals 6.17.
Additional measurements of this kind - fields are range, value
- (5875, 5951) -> 6.22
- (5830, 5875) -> 6.26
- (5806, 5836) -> 6.47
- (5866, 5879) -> 6.05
